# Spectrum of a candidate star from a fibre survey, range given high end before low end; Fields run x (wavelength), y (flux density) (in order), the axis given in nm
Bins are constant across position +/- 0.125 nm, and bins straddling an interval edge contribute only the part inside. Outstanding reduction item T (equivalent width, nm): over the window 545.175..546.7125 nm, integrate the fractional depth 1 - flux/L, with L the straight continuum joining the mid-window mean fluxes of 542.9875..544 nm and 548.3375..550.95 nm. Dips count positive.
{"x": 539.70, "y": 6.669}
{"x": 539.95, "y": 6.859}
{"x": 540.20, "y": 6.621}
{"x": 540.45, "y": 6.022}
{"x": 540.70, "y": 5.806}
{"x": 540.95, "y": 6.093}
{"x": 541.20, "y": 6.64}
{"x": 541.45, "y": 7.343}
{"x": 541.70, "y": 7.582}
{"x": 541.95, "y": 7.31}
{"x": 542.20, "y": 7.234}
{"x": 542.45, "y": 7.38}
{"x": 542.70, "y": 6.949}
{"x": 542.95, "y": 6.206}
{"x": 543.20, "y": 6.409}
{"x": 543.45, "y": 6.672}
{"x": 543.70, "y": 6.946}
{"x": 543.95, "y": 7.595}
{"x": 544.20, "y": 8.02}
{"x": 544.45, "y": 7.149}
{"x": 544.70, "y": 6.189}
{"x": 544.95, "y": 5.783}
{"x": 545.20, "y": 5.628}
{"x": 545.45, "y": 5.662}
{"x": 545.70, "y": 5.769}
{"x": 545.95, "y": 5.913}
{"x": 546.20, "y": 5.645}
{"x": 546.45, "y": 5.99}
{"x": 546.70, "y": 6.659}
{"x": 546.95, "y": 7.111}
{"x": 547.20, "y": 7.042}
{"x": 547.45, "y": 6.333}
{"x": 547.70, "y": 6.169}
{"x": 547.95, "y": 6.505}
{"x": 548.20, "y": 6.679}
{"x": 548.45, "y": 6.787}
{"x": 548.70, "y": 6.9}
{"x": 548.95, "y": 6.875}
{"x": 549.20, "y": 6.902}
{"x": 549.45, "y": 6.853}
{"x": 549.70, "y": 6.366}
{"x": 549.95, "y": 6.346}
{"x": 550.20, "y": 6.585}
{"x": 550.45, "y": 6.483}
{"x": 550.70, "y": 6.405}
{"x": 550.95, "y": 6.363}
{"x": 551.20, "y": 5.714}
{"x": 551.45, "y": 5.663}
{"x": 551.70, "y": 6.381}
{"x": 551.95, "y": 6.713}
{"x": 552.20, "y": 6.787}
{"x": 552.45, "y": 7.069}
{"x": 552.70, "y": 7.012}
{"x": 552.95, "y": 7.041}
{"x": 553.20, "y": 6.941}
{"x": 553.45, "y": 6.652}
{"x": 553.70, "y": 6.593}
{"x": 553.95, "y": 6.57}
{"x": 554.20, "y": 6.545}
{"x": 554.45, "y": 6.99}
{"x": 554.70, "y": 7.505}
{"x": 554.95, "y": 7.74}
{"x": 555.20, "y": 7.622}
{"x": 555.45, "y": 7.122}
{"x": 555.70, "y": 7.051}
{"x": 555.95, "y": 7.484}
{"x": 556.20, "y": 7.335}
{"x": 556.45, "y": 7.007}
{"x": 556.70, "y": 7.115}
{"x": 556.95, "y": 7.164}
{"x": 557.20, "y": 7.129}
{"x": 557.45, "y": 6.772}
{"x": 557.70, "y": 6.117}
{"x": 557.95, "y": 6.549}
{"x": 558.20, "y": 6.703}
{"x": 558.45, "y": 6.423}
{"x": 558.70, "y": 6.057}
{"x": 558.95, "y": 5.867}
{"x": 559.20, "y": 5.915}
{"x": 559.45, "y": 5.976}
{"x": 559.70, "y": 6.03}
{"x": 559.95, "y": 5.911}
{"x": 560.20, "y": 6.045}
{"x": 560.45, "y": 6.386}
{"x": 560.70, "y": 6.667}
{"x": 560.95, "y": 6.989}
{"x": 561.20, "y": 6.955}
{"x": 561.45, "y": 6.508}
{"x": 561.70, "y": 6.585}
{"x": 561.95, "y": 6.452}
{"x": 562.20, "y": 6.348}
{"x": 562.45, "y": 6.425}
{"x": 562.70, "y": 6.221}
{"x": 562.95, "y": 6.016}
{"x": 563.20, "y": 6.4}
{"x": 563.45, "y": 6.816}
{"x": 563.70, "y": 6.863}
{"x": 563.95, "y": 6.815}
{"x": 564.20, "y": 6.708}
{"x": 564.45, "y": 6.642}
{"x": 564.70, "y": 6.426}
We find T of 0.20 nm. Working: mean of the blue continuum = 6.79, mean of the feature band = 5.86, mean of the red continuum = 6.64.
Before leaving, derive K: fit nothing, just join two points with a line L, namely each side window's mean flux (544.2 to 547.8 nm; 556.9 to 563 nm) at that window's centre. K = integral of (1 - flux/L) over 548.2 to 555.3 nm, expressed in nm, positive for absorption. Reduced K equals -0.44 nm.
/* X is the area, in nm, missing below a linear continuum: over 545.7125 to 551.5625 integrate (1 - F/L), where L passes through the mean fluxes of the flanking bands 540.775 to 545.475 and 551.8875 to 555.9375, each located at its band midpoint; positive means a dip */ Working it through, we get 0.40 nm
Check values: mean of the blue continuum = 6.79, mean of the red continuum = 7.01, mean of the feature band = 6.44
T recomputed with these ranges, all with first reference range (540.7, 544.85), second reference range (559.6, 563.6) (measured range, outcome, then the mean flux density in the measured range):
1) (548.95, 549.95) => 0.01 nm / 6.68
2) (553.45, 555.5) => -0.14 nm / 7.06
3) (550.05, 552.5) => 0.11 nm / 6.4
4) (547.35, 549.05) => 0.05 nm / 6.61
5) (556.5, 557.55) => -0.08 nm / 7.05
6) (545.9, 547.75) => 0.12 nm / 6.38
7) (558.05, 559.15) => 0.04 nm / 6.25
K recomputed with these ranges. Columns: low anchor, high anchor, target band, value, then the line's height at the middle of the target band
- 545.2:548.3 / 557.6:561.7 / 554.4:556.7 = -0.37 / 6.31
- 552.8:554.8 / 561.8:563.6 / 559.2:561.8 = 0.05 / 6.5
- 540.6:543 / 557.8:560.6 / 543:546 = 0.13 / 6.77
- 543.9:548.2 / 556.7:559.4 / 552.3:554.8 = -0.17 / 6.46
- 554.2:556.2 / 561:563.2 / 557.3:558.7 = 0.10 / 6.96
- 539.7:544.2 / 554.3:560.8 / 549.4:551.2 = 0.09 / 6.77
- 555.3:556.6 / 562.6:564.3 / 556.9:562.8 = 0.38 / 6.87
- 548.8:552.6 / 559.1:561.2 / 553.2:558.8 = -0.47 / 6.38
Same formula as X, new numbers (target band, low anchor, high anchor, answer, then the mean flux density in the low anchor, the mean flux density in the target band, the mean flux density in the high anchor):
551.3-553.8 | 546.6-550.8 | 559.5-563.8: -0.03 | 6.65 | 6.68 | 6.44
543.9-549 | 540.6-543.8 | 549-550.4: 0.18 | 6.82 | 6.47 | 6.62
